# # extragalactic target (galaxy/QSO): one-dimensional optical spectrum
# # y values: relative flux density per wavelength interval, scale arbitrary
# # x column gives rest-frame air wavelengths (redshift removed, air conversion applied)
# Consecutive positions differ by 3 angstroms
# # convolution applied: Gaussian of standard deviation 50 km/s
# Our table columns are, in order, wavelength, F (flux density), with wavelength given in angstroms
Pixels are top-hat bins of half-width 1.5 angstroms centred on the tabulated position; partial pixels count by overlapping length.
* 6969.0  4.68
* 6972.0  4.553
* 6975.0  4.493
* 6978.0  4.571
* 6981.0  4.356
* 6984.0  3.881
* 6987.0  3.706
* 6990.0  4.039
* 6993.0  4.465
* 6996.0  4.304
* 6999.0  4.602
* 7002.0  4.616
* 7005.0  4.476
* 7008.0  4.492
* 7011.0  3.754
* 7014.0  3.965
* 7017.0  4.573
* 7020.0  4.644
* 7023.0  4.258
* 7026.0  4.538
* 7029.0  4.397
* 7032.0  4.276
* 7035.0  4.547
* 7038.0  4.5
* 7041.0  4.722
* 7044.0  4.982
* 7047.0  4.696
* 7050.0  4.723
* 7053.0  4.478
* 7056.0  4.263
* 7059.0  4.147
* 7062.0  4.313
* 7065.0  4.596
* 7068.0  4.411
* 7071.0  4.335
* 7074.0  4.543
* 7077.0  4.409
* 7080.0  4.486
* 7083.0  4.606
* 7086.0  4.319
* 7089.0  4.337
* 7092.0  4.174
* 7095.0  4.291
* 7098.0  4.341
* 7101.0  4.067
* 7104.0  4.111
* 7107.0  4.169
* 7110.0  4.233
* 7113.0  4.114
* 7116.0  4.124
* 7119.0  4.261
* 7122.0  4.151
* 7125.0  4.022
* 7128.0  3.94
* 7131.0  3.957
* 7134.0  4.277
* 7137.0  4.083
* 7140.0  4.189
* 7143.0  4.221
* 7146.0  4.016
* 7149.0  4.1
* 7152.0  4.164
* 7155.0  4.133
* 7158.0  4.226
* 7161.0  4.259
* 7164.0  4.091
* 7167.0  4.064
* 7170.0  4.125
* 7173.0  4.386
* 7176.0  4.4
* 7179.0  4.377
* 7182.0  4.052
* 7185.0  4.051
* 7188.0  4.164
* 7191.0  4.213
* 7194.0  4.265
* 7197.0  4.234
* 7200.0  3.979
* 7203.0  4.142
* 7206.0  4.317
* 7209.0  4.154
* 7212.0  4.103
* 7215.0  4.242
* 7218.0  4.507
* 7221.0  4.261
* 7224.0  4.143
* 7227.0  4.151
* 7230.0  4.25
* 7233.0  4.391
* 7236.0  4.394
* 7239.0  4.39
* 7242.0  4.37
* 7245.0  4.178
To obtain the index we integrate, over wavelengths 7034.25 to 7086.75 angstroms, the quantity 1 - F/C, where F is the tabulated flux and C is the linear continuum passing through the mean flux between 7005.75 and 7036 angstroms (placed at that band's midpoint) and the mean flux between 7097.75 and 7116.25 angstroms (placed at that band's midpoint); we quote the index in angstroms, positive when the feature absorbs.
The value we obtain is -3.1 angstroms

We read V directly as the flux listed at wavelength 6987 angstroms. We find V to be 3.706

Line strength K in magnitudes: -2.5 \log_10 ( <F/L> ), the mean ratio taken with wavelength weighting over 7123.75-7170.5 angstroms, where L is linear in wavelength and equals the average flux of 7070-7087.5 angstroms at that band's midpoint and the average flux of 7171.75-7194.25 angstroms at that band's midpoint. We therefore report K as 0.05 mag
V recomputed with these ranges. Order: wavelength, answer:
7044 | 4.982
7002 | 4.616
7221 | 4.261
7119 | 4.261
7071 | 4.335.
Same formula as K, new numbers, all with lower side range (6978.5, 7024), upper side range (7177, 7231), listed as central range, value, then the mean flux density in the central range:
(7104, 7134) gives 0.031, 4.12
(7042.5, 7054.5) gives -0.110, 4.72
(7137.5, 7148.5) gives 0.024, 4.13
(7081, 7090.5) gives -0.044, 4.42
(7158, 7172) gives 0.017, 4.15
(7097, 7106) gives 0.020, 4.16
